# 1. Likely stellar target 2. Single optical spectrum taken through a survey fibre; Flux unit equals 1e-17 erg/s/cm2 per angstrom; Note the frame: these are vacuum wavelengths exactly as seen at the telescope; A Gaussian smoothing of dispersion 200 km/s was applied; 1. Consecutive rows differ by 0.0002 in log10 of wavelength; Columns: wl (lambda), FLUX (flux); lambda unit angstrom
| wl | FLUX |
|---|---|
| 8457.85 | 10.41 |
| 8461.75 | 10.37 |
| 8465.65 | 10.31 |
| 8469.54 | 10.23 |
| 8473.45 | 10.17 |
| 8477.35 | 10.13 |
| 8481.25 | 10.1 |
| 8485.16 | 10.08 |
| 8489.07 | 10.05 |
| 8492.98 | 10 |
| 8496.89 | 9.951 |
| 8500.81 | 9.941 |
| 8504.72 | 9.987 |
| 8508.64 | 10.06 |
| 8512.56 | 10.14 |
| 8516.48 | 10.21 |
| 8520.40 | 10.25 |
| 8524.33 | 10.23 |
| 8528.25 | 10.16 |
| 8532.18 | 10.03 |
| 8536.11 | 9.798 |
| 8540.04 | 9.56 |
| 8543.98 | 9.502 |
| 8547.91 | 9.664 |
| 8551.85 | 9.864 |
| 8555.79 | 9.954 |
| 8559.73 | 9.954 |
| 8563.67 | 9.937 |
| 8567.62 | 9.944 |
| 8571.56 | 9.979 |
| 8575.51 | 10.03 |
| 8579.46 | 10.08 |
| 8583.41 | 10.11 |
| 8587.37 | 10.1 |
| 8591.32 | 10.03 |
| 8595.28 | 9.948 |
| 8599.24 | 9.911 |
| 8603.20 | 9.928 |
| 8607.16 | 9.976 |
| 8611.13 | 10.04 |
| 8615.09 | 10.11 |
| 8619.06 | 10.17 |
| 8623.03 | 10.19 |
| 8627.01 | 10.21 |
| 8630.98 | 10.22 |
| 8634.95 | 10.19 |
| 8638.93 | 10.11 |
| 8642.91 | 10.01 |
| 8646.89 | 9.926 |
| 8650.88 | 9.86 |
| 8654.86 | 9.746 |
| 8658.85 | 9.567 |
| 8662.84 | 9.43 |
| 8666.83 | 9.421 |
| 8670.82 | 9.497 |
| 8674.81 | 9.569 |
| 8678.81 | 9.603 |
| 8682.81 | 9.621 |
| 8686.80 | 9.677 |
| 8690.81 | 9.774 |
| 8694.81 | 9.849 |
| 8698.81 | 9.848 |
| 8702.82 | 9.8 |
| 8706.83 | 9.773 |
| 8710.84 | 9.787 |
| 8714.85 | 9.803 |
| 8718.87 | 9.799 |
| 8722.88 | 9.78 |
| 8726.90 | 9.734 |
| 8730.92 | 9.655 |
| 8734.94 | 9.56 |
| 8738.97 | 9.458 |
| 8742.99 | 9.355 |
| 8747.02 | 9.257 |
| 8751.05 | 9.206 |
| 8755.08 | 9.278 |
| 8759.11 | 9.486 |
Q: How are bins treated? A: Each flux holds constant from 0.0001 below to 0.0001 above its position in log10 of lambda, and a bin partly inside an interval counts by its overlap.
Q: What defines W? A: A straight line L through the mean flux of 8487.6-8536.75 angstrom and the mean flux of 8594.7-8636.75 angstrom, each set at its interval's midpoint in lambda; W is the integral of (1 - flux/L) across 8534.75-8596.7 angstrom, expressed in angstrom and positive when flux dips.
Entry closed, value 1.1 angstrom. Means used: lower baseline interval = 10.1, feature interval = 9.9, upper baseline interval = 10.1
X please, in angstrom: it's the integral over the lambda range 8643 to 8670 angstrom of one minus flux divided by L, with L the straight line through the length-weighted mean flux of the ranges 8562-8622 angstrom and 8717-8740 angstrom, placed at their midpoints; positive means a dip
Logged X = 0.5 angstrom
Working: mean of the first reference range 10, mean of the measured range 9.67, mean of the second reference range 9.67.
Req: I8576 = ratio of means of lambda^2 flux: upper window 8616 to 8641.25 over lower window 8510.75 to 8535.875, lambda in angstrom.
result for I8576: 1.03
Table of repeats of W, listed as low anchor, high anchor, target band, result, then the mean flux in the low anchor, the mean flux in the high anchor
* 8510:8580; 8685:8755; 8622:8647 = -0.9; 9.96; 9.64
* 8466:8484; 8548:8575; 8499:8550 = 0.3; 10.2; 9.92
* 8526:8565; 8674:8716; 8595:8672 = -1.1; 9.85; 9.74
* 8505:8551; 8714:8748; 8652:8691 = 0.5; 9.96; 9.6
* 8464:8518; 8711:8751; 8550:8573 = 0.0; 10.1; 9.59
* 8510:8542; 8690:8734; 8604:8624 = -0.3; 10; 9.78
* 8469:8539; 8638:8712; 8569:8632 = -1.2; 10.1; 9.72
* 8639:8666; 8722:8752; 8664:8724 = -0.4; 9.76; 9.5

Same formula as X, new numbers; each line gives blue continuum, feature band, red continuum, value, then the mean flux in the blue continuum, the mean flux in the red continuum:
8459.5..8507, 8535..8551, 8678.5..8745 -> 0.6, 10.1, 9.7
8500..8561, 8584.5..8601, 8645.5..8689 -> -0.3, 9.96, 9.62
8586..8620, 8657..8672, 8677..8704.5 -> 0.5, 10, 9.74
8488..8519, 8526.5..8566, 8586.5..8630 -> 0.8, 10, 10.1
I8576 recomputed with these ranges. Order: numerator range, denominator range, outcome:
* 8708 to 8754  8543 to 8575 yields 1.01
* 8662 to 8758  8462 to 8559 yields 1.00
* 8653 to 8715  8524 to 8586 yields 1.00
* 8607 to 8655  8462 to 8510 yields 1.03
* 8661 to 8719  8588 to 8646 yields 0.98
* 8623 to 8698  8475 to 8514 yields 1.01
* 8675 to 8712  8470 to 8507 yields 1.02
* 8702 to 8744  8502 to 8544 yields 1.01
